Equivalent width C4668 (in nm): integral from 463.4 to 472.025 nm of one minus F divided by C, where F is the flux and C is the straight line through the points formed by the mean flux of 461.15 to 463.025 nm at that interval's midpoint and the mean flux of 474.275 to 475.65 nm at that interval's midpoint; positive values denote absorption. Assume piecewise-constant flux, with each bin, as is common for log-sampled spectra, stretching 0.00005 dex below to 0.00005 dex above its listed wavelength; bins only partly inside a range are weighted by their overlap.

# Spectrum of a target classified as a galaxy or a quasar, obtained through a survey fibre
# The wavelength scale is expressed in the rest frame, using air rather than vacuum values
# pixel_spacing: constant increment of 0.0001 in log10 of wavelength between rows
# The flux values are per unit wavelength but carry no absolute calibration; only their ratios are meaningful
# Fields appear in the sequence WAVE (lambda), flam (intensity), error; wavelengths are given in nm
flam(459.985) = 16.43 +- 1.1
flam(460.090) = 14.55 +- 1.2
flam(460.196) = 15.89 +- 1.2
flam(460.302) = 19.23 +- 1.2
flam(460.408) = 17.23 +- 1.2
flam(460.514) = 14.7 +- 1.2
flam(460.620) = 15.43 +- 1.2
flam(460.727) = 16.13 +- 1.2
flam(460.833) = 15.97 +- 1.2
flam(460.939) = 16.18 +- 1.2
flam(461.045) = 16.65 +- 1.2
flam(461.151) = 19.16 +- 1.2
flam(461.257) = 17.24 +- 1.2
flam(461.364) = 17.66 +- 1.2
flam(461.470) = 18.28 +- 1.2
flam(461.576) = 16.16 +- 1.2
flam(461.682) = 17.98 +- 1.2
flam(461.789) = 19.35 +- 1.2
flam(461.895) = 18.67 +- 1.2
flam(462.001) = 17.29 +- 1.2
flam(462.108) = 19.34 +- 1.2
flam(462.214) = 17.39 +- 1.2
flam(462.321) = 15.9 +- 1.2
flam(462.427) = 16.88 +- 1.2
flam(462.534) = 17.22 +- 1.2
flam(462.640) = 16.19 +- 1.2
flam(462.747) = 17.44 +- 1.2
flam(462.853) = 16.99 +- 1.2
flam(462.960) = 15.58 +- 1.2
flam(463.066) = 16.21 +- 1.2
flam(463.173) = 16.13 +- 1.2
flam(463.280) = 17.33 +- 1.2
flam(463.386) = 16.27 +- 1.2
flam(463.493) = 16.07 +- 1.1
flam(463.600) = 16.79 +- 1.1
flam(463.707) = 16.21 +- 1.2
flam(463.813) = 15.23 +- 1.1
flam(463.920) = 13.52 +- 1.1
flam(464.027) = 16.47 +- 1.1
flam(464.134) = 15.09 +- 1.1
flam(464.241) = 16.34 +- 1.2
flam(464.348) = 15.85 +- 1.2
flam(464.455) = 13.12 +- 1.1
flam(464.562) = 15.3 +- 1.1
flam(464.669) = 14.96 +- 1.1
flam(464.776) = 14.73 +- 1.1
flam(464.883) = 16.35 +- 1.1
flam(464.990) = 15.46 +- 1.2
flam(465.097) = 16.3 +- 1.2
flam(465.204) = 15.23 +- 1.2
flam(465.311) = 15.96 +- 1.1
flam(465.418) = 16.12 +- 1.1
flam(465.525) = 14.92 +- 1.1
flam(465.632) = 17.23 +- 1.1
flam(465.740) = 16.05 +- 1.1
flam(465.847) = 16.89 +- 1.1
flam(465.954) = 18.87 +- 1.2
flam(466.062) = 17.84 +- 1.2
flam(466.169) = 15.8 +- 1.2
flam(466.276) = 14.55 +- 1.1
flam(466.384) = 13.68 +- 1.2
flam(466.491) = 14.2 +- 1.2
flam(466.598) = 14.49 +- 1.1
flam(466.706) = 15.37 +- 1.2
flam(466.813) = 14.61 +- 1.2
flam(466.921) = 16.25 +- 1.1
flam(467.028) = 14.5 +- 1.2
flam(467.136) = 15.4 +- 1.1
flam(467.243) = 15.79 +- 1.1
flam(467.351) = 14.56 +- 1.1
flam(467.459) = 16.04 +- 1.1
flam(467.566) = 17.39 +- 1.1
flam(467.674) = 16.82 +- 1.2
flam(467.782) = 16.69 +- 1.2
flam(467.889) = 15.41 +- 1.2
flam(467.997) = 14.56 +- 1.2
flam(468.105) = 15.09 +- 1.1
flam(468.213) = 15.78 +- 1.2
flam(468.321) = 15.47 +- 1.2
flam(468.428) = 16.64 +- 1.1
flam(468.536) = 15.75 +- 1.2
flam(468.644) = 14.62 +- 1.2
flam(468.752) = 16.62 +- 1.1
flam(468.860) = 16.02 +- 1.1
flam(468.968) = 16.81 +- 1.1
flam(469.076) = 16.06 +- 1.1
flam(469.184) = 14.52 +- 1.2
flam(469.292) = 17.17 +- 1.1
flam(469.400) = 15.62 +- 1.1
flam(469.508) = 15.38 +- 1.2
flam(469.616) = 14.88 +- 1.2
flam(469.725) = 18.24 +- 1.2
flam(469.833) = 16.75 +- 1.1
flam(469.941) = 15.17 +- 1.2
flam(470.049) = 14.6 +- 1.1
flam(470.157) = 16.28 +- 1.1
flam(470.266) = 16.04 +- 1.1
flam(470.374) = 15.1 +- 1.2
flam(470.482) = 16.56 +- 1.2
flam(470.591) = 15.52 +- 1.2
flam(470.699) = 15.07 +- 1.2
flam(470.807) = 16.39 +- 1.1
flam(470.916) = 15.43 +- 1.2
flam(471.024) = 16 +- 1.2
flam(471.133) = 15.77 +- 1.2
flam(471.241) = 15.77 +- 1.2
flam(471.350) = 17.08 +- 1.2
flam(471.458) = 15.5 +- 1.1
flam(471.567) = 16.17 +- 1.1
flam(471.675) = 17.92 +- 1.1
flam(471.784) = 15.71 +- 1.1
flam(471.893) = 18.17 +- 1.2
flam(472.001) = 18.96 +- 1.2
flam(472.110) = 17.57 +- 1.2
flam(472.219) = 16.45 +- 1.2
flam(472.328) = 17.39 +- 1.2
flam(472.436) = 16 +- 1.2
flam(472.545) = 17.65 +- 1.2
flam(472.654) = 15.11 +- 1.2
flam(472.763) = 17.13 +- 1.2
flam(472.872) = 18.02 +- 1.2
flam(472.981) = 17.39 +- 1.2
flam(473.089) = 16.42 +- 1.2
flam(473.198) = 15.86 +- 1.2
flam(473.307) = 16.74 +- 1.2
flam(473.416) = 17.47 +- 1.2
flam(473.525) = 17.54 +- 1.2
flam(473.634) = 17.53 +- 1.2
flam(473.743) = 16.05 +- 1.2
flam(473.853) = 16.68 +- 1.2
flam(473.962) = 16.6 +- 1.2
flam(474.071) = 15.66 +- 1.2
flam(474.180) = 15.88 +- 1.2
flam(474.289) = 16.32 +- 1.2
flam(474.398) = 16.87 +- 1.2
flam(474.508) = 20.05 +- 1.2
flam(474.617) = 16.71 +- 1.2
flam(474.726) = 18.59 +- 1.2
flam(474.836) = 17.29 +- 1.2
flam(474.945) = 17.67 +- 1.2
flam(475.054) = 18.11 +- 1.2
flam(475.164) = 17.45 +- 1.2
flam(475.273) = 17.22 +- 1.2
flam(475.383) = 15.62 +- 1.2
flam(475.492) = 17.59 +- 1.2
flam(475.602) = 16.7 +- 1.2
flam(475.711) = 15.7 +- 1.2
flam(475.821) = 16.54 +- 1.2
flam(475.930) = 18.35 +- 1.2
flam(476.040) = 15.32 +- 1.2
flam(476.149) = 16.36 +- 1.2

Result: 0.79 nm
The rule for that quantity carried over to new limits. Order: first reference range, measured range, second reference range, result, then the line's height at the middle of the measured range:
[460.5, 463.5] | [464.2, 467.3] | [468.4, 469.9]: 0.17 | 16.5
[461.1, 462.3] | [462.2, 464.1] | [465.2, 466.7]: 0.11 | 17.3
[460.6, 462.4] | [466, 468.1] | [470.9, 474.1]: 0.19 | 17.1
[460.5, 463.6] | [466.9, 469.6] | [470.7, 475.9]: 0.18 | 16.9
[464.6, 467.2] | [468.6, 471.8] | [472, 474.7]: 0.08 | 16.4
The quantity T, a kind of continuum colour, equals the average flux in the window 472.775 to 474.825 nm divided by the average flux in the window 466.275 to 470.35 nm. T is 1.09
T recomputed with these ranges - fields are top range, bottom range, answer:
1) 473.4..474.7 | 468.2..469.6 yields 1.07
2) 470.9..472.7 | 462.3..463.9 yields 1.02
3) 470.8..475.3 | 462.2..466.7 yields 1.06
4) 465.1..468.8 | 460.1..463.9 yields 0.93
